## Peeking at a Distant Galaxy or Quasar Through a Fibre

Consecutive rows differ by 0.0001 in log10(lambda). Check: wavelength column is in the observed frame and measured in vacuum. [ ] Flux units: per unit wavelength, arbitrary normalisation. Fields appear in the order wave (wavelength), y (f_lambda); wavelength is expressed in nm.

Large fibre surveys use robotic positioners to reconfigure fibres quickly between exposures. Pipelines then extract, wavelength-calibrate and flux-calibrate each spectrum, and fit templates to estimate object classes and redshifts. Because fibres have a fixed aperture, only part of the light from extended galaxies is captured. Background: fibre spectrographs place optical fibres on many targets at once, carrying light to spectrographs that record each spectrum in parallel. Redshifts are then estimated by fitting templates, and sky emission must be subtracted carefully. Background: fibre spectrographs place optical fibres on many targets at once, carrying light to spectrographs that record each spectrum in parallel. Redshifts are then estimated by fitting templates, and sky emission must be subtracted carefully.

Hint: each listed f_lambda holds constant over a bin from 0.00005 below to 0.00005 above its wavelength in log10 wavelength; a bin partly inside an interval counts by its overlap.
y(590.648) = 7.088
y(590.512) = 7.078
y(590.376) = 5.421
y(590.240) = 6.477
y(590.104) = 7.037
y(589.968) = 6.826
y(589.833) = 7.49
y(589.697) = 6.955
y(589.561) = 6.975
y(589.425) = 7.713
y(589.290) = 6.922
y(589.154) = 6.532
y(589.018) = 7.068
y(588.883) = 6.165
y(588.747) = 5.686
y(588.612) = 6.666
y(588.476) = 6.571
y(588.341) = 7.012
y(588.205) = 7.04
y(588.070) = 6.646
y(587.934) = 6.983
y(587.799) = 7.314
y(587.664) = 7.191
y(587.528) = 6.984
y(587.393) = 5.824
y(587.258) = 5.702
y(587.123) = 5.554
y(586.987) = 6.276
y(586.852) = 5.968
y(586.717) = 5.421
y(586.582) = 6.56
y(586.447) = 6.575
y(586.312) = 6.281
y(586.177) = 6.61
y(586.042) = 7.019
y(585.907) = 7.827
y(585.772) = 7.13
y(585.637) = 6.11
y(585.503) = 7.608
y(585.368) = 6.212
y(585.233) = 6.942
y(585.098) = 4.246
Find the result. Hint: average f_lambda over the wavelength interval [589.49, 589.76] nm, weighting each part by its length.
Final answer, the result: 6.96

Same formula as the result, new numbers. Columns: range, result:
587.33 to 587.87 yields 6.84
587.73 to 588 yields 7.17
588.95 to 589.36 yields 6.86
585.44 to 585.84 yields 6.95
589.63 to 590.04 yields 7.1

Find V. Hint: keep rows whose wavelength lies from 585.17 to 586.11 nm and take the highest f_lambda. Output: 7.827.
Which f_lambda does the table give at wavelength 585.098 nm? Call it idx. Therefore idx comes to 4.246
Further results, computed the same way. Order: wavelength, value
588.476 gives 6.571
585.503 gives 7.608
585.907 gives 7.827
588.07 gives 6.646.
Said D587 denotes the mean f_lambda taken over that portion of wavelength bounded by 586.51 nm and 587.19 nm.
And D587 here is 5.96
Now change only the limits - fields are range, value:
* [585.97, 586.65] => 6.62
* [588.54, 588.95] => 6.17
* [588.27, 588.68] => 6.75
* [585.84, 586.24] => 7.16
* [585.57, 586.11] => 7.02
